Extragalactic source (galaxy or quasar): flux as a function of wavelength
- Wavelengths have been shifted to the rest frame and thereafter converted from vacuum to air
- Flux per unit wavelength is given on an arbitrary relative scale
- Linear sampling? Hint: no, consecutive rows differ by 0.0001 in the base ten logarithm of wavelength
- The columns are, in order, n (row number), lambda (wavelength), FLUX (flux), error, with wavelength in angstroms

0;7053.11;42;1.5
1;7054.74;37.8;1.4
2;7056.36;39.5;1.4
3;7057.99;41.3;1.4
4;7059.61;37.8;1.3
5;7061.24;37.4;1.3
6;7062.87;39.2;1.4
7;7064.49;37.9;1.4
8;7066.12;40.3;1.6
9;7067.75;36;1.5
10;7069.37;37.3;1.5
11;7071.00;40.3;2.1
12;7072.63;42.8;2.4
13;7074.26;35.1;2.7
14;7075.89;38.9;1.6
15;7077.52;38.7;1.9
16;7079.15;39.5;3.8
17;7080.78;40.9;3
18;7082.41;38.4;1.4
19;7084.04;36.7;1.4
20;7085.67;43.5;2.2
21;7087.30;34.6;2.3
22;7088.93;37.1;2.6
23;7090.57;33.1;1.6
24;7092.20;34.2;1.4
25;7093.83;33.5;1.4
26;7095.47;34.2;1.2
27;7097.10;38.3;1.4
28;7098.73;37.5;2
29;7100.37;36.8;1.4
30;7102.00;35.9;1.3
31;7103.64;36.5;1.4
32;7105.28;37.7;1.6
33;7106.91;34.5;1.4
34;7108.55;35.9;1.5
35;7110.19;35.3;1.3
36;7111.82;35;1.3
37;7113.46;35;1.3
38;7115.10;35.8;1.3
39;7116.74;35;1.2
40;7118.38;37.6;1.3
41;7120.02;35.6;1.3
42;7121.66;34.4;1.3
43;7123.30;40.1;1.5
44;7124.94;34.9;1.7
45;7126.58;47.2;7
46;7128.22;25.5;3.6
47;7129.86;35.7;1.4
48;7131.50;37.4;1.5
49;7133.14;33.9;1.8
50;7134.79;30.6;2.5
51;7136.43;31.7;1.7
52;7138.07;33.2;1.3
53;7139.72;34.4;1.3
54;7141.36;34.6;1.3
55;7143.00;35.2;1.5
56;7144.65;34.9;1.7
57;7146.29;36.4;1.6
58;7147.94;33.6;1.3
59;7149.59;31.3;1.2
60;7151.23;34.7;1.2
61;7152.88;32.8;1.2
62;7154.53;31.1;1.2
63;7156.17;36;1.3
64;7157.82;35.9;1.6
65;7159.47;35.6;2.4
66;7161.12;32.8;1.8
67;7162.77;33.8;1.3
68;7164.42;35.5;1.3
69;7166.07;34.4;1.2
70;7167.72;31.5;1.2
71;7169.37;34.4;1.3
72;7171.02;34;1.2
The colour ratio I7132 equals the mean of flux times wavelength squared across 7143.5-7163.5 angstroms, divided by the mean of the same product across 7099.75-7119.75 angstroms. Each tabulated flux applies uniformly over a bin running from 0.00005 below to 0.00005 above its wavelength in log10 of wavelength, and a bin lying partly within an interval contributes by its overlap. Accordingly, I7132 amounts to 0.96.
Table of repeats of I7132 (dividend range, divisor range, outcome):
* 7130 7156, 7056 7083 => 0.89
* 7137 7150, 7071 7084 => 0.89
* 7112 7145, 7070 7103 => 0.95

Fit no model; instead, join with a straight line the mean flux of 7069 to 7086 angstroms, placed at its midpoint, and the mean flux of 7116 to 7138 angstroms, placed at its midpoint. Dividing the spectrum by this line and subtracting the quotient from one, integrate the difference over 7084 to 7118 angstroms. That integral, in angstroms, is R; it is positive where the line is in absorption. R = 1.2 angstroms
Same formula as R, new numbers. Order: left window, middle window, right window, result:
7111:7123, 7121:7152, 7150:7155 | -0.5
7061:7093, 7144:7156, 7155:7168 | 0.5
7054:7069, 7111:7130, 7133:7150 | -0.6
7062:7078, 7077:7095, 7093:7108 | 0.1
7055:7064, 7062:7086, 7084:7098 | -0.8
